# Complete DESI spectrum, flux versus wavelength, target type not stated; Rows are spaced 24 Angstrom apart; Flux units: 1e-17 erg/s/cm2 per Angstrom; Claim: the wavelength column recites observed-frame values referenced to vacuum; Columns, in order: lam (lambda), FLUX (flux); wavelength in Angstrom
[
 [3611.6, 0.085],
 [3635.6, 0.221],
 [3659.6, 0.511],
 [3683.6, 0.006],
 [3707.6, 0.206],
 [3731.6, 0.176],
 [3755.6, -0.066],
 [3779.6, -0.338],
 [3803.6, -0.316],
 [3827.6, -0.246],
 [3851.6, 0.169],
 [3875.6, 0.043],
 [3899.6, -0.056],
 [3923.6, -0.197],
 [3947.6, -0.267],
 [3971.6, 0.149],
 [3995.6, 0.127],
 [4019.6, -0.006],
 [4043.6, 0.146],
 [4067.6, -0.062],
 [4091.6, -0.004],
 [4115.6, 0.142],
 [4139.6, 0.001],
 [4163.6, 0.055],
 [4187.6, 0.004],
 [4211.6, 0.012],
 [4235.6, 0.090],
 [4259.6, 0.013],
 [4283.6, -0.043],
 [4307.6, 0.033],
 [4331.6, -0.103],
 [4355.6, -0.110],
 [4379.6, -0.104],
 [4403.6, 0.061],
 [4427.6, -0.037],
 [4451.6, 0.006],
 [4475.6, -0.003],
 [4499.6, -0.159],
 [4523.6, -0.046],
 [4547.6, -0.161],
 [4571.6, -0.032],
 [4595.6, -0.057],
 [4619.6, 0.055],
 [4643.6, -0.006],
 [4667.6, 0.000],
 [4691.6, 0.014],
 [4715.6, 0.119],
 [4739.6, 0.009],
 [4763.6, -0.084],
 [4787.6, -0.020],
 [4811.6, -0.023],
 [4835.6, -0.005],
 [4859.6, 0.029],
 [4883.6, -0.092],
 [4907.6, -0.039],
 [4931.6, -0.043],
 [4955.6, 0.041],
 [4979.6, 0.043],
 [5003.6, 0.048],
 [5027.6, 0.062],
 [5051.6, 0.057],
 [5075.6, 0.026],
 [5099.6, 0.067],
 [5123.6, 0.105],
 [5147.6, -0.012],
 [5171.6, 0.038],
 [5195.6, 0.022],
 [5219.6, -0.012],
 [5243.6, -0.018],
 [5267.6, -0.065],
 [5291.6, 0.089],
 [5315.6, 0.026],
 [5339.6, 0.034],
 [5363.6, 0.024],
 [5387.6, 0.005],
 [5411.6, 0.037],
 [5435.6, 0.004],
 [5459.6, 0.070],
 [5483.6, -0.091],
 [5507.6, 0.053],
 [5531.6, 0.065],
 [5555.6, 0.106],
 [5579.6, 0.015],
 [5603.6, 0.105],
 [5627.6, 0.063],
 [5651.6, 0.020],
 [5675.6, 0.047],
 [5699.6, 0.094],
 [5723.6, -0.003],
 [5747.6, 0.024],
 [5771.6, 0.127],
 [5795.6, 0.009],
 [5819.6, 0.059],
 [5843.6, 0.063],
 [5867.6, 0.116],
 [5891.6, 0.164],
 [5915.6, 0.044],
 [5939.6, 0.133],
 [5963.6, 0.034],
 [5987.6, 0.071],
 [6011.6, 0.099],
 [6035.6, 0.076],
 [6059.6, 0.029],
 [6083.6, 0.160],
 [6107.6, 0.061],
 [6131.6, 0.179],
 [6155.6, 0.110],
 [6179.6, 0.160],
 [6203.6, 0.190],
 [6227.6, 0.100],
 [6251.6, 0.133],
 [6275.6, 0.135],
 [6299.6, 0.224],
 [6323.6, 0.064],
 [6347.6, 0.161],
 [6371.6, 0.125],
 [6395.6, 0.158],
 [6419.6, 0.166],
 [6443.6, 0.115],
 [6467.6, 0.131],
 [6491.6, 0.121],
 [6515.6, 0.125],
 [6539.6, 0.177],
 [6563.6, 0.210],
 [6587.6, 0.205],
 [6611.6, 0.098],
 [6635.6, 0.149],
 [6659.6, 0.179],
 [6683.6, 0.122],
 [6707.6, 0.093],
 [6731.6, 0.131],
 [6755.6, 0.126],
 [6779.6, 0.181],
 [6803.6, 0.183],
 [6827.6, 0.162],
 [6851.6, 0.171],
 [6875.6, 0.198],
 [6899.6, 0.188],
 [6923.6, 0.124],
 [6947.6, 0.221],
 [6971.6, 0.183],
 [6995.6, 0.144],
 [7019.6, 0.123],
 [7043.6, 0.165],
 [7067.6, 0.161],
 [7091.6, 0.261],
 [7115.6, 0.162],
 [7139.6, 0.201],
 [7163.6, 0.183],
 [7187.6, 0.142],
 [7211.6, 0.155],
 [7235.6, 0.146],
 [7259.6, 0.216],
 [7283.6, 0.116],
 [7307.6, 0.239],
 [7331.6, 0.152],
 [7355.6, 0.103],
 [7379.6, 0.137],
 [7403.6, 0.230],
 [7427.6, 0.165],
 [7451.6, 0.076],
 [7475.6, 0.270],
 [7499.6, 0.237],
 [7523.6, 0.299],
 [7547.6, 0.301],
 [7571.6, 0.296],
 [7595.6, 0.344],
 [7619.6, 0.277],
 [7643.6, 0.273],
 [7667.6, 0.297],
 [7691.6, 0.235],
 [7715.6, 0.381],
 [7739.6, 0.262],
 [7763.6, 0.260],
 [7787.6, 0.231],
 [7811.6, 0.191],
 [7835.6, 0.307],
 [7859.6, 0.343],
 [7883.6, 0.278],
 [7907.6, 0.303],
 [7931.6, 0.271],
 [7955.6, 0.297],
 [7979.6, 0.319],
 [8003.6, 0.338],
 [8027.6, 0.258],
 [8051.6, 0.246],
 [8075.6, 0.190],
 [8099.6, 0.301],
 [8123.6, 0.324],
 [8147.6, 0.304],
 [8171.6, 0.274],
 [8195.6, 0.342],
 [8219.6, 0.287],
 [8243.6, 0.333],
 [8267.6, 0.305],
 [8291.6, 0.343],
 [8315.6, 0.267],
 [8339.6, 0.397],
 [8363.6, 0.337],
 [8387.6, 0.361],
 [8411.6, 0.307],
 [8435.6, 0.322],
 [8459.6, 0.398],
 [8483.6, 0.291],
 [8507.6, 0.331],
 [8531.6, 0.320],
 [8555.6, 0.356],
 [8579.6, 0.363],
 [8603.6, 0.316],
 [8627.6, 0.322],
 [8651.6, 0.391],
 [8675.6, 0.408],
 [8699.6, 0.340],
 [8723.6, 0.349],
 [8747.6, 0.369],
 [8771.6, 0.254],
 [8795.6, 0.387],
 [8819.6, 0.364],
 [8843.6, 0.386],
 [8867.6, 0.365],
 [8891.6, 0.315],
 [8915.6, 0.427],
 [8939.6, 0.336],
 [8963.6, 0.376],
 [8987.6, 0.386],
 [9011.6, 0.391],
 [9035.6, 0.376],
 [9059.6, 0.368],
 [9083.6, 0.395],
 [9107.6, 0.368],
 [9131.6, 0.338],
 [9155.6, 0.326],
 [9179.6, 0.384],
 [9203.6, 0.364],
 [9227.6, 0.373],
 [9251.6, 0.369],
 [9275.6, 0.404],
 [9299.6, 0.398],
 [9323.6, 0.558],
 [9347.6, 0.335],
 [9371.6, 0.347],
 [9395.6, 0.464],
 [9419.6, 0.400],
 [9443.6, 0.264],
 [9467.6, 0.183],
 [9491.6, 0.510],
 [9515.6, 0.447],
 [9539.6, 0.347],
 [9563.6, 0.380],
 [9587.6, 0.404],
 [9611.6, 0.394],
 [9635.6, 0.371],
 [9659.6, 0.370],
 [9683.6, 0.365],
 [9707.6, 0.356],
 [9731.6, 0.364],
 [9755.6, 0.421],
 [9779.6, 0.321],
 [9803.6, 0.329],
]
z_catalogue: 0.875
